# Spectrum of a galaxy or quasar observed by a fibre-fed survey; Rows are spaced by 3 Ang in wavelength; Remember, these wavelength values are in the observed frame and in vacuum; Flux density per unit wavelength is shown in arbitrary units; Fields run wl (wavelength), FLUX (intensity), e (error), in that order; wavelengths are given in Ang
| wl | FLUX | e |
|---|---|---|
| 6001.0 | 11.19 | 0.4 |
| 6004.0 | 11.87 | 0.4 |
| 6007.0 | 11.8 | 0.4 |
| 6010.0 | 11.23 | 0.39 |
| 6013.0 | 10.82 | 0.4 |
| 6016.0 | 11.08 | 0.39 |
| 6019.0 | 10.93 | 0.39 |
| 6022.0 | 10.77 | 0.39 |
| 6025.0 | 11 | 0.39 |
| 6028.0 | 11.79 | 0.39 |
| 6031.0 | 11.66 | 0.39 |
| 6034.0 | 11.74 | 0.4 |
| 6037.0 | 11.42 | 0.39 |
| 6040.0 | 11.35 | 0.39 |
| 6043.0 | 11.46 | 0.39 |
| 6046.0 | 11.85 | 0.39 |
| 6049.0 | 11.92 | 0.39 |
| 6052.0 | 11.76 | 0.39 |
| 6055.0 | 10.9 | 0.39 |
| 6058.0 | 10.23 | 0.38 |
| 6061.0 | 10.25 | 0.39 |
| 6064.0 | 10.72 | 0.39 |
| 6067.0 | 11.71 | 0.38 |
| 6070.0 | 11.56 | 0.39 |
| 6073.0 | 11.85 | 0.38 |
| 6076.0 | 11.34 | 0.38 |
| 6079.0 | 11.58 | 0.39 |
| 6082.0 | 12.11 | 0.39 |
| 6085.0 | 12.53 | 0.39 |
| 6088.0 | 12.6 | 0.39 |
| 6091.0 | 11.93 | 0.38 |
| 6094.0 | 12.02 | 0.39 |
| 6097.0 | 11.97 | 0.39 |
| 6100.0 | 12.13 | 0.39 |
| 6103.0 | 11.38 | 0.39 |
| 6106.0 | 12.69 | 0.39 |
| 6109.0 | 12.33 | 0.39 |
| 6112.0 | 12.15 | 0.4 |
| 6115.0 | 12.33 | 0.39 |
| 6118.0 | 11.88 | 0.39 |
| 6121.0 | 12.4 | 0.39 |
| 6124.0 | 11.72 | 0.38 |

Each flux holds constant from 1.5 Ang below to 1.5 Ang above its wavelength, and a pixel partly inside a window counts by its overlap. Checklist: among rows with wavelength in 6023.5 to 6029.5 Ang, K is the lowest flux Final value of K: 11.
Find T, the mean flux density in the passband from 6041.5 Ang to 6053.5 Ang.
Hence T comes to 11.7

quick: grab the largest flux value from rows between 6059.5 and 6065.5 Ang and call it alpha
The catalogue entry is 10.72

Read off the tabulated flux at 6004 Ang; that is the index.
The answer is 11.87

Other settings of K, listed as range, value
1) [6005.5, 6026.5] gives 10.77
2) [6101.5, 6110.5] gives 11.38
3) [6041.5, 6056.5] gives 10.9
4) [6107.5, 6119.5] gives 11.88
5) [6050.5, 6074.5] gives 10.23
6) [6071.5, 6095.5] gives 11.34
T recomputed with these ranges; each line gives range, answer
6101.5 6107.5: 12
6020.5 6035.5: 11.4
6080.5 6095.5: 12.2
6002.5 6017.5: 11.4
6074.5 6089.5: 12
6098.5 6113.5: 12.1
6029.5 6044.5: 11.5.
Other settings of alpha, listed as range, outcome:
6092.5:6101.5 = 12.13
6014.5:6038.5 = 11.79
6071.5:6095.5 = 12.6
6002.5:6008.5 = 11.87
